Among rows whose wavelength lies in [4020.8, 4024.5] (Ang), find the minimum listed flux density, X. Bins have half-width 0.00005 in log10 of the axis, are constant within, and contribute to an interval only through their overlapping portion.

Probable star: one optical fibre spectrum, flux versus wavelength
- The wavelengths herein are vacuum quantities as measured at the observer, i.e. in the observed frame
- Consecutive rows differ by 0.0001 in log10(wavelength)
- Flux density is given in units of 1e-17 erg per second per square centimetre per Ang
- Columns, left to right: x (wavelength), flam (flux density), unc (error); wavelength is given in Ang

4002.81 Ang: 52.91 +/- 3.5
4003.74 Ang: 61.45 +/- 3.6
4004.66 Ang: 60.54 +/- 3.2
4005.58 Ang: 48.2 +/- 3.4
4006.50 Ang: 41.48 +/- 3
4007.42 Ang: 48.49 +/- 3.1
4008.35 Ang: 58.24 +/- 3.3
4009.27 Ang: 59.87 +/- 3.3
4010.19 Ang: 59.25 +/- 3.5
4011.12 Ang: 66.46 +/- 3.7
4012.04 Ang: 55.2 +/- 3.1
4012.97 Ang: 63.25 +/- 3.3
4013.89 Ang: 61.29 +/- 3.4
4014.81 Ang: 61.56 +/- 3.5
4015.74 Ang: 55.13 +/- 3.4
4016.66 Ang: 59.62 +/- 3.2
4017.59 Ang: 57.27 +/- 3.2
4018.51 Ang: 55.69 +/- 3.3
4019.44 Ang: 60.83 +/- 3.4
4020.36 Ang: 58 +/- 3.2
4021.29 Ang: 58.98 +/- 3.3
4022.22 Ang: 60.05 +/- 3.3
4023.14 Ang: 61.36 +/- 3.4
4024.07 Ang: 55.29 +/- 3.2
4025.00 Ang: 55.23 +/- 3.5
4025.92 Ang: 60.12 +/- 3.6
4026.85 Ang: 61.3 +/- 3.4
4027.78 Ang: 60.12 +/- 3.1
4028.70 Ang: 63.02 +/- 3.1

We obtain 55.29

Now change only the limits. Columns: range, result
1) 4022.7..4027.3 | 55.23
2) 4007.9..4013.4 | 55.2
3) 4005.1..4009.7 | 41.48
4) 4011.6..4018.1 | 55.13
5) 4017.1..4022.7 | 55.69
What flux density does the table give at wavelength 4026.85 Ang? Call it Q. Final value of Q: 61.3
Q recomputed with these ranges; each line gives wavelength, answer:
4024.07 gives 55.29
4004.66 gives 60.54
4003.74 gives 61.45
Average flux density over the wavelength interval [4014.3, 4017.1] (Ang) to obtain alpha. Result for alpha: 58.9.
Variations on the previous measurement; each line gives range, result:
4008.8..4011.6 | 61.9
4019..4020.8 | 59.6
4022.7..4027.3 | 58.6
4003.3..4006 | 56.9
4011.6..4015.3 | 60.3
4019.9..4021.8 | 58.4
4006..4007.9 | 45.1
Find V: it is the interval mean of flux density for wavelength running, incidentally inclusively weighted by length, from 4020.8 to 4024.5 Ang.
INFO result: 58.9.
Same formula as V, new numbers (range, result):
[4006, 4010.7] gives 53.5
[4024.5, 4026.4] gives 57.7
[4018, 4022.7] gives 58.8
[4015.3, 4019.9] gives 57.8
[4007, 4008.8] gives 53.2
